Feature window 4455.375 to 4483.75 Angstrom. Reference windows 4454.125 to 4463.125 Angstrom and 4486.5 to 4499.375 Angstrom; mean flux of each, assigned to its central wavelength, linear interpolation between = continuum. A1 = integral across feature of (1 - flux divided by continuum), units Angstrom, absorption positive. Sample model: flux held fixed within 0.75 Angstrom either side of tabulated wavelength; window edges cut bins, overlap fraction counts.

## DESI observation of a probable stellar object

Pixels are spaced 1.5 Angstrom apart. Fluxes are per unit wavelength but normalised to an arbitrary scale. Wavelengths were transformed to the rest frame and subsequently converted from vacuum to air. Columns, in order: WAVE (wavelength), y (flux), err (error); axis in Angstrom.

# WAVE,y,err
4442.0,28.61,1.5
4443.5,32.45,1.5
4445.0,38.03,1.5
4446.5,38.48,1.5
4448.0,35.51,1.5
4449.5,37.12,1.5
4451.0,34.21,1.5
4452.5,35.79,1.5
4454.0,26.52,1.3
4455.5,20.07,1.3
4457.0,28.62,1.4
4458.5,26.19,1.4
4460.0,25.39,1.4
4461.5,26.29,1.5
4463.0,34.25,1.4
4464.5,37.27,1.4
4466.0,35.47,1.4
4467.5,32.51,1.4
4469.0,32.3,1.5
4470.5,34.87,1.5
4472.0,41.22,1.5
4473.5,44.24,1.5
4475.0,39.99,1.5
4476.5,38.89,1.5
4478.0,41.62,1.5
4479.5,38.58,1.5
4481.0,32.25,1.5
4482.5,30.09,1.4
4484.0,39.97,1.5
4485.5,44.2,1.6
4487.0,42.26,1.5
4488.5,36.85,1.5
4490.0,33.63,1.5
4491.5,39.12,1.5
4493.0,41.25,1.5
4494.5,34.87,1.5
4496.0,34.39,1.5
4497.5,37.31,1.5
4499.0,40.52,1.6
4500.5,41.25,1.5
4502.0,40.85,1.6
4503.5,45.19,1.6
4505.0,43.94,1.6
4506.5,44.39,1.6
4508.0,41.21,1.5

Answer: -3.9 Angstrom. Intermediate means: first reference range 26.3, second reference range 37.6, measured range 34.1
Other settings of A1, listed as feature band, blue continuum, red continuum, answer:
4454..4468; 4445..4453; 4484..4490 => 3.1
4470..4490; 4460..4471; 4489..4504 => -1.8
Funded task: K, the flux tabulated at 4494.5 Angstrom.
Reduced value 34.87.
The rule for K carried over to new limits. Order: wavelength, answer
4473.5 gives 44.24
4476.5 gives 38.89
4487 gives 42.26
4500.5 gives 41.25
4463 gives 34.25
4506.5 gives 44.39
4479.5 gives 38.58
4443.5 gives 32.45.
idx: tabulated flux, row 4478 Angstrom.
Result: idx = 41.62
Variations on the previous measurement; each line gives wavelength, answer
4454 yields 26.52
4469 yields 32.3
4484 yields 39.97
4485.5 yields 44.2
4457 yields 28.62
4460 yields 25.39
